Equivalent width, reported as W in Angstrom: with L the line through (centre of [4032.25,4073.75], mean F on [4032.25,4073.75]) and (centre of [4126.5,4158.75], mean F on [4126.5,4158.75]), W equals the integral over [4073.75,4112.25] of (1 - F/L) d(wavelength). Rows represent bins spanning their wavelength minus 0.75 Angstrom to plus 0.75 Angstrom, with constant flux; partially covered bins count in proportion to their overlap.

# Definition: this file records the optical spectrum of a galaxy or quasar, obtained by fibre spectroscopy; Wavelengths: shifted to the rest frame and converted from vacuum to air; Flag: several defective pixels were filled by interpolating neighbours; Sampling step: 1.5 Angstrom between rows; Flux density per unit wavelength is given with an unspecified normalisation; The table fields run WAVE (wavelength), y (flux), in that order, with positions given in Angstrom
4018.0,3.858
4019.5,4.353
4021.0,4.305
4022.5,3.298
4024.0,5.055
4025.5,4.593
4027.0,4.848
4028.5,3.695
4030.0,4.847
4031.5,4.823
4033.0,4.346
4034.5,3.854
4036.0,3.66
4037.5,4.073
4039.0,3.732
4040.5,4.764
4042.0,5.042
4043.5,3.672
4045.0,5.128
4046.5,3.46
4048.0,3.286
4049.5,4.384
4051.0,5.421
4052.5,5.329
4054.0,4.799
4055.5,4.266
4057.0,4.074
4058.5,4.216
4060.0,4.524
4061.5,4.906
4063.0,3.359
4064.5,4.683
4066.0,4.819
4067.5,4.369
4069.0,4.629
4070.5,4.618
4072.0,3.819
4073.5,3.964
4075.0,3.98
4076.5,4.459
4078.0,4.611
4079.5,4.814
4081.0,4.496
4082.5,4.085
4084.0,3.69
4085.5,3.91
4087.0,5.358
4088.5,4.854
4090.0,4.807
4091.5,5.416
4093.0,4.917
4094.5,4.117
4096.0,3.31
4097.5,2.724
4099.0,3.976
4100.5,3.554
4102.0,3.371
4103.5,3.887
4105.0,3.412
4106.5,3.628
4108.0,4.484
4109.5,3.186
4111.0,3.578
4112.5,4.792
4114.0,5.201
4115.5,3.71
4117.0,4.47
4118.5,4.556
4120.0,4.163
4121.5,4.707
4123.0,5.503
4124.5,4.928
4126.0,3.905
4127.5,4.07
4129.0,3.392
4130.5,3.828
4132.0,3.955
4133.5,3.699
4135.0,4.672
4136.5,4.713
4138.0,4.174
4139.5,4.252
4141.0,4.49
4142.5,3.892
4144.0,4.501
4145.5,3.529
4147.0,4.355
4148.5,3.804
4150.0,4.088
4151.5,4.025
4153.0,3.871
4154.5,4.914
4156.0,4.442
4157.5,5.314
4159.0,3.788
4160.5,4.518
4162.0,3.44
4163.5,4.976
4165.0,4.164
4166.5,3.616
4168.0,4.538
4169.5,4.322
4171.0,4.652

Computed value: 1.4 Angstrom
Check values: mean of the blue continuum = 4.33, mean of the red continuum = 4.18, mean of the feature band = 4.11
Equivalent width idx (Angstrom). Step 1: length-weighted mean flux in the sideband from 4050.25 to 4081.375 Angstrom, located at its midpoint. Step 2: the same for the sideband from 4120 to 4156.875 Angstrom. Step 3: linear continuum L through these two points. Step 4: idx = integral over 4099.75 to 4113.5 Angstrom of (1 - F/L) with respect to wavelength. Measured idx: 1.8 Angstrom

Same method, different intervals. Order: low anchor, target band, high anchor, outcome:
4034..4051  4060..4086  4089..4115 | -1.44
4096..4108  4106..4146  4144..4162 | -3.81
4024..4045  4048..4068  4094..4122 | -1.34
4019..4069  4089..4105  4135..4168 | 1.17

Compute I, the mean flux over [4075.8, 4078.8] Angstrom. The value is 4.54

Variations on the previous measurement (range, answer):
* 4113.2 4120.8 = 4.42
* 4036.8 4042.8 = 4.4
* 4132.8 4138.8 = 4.32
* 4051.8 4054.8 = 5.05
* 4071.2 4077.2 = 4.06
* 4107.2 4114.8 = 4.24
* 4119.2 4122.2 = 4.43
